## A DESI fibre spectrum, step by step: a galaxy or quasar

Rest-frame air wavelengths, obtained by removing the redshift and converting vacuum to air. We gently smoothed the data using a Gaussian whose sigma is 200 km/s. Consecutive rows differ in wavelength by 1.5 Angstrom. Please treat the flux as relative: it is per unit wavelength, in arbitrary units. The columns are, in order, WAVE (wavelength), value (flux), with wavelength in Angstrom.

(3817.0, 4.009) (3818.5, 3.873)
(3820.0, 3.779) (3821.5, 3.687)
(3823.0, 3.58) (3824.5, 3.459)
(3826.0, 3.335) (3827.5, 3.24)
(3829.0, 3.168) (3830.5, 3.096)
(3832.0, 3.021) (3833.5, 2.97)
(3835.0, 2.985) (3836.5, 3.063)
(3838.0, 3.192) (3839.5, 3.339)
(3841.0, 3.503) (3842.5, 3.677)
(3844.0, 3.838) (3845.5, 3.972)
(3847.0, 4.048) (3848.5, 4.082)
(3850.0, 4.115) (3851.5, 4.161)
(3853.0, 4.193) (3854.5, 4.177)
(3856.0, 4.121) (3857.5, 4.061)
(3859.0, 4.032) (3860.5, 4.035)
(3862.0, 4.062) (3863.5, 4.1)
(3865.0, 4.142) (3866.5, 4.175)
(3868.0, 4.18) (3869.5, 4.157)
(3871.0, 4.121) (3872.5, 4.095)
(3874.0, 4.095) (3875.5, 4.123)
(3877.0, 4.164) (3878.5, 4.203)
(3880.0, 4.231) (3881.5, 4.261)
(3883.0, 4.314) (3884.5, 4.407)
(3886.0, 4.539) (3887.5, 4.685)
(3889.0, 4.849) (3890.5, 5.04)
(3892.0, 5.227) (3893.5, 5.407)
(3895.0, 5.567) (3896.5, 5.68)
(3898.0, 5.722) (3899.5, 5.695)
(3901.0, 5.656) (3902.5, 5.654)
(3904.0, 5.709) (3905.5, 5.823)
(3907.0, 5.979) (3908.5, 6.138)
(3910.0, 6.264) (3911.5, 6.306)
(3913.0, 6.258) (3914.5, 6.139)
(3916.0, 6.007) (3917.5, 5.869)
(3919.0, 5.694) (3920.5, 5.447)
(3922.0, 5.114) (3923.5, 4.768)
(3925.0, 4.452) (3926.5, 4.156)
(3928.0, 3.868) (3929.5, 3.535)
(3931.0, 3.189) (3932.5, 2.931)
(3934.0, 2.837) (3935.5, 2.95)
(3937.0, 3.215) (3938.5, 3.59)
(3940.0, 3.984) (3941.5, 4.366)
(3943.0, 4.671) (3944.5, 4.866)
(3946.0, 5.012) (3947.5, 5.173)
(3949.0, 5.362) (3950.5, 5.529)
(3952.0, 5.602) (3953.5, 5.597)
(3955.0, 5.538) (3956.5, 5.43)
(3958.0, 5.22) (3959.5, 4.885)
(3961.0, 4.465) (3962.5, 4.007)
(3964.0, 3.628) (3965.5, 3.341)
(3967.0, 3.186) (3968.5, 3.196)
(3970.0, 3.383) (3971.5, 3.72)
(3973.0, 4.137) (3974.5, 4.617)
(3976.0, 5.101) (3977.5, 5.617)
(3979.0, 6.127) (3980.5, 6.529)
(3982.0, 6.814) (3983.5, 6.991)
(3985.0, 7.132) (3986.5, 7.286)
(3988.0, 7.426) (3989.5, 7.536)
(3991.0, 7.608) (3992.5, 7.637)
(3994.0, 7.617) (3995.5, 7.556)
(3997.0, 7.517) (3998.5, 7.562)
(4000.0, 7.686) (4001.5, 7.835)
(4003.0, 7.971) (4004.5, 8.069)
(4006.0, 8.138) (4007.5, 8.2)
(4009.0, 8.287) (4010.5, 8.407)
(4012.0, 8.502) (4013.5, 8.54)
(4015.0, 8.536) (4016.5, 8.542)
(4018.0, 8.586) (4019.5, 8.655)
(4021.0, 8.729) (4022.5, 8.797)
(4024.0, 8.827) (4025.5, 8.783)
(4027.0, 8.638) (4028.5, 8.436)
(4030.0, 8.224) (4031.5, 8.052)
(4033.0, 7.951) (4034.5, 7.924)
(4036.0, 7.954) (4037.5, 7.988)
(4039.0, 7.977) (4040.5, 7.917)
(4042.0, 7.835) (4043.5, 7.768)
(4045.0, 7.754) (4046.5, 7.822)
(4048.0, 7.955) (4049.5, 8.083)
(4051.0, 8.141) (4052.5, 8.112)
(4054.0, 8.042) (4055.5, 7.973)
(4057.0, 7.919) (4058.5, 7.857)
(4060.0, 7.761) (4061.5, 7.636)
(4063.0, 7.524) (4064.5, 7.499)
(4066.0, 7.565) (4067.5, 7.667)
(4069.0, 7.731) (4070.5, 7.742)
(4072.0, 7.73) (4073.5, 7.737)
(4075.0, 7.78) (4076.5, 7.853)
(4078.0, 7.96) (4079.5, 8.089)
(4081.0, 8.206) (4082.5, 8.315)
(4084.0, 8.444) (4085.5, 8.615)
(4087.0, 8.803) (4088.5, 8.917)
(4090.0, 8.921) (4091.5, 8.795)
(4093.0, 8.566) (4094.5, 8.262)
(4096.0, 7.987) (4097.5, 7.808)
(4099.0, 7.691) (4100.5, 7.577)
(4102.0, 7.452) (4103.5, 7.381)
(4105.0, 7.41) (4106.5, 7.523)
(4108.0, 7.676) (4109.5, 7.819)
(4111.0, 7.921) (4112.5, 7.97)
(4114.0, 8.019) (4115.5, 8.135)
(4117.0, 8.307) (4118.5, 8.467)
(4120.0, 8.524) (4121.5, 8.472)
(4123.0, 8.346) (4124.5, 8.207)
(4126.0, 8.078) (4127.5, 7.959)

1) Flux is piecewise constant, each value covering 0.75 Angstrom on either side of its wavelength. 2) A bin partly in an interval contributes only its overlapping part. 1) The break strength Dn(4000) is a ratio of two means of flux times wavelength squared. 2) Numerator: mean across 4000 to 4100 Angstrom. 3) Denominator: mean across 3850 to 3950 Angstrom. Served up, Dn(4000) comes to 1.87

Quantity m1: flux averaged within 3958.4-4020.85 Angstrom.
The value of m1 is 6.61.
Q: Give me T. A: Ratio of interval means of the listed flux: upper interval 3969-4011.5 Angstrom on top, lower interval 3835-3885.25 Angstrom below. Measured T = 1.72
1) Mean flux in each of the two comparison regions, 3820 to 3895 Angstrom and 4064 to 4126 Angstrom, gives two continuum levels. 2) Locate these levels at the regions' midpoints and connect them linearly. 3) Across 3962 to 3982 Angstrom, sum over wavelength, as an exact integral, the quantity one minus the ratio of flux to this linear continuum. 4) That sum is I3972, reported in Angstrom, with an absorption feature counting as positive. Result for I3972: 5.1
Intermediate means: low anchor 3.99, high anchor 8.05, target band 4.45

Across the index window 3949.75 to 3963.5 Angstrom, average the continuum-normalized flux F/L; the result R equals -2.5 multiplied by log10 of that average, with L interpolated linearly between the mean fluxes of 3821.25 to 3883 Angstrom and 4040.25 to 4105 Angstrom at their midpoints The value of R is 0.13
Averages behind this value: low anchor 3.82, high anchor 7.98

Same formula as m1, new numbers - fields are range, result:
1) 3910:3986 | 4.81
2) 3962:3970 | 3.45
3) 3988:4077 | 8.01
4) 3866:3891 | 4.33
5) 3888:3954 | 5.02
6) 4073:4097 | 8.33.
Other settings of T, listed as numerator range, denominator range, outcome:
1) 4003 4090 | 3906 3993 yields 1.60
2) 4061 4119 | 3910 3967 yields 1.71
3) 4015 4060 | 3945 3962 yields 1.56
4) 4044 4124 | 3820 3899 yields 1.97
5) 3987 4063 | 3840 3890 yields 1.94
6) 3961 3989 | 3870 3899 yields 1.10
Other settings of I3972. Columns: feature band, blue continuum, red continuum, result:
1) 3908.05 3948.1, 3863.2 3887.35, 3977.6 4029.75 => 6.9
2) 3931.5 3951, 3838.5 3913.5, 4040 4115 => 5.3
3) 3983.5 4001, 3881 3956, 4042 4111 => -3.1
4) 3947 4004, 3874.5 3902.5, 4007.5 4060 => 9.0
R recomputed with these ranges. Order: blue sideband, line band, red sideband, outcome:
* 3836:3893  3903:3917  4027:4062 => -0.19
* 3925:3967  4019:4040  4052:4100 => -0.24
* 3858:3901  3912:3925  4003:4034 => 0.01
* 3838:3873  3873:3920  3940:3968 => -0.22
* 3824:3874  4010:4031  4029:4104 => -0.21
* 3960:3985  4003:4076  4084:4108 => -0.24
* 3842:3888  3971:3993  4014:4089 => 0.06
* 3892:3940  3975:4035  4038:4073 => -0.14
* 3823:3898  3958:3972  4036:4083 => 0.49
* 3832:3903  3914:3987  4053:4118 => 0.19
